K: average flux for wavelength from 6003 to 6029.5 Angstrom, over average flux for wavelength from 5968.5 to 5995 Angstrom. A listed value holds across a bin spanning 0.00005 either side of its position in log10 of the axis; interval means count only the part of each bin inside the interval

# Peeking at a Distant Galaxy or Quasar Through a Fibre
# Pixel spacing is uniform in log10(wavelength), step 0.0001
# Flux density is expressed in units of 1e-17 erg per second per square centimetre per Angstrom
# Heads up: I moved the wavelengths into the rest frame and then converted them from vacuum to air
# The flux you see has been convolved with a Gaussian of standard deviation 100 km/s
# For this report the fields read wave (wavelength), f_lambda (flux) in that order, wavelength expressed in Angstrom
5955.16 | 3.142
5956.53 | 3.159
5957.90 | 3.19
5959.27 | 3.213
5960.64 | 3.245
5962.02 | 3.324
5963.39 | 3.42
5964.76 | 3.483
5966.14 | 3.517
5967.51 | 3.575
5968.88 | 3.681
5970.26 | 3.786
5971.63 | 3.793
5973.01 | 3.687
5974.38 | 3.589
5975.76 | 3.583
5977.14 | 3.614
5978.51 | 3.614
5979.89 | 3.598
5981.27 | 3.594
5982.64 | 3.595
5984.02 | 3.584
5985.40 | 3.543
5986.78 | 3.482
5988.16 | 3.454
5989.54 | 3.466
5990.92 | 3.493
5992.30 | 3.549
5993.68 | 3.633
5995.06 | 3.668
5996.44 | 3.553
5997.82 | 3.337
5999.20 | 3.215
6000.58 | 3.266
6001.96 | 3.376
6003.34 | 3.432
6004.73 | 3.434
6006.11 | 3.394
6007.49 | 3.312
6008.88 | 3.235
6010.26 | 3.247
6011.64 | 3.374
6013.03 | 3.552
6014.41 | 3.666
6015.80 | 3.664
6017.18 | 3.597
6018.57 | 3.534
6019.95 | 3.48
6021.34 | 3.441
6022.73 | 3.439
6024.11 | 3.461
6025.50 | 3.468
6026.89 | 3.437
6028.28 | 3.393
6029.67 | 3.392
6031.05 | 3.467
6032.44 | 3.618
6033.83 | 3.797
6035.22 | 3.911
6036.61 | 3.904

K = 0.96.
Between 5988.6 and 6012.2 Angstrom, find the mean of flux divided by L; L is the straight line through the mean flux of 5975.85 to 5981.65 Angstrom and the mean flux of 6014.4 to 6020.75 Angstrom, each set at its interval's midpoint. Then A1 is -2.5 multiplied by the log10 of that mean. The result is 0.05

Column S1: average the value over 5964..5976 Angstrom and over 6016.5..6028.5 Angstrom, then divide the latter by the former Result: 0.96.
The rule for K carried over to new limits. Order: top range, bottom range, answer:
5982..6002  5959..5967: 1.03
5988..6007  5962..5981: 0.96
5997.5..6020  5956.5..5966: 1.03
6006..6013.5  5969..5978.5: 0.91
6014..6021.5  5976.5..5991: 1.00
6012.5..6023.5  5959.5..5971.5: 1.01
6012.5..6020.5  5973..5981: 0.99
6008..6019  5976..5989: 0.98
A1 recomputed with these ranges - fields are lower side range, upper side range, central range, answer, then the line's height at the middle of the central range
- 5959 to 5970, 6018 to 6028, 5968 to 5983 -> -0.06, 3.46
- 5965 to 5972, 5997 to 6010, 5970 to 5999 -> -0.02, 3.51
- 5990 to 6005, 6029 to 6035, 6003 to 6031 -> 0.03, 3.54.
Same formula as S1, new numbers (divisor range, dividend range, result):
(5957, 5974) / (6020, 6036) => 1.01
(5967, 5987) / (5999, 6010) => 0.92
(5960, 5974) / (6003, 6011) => 0.94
